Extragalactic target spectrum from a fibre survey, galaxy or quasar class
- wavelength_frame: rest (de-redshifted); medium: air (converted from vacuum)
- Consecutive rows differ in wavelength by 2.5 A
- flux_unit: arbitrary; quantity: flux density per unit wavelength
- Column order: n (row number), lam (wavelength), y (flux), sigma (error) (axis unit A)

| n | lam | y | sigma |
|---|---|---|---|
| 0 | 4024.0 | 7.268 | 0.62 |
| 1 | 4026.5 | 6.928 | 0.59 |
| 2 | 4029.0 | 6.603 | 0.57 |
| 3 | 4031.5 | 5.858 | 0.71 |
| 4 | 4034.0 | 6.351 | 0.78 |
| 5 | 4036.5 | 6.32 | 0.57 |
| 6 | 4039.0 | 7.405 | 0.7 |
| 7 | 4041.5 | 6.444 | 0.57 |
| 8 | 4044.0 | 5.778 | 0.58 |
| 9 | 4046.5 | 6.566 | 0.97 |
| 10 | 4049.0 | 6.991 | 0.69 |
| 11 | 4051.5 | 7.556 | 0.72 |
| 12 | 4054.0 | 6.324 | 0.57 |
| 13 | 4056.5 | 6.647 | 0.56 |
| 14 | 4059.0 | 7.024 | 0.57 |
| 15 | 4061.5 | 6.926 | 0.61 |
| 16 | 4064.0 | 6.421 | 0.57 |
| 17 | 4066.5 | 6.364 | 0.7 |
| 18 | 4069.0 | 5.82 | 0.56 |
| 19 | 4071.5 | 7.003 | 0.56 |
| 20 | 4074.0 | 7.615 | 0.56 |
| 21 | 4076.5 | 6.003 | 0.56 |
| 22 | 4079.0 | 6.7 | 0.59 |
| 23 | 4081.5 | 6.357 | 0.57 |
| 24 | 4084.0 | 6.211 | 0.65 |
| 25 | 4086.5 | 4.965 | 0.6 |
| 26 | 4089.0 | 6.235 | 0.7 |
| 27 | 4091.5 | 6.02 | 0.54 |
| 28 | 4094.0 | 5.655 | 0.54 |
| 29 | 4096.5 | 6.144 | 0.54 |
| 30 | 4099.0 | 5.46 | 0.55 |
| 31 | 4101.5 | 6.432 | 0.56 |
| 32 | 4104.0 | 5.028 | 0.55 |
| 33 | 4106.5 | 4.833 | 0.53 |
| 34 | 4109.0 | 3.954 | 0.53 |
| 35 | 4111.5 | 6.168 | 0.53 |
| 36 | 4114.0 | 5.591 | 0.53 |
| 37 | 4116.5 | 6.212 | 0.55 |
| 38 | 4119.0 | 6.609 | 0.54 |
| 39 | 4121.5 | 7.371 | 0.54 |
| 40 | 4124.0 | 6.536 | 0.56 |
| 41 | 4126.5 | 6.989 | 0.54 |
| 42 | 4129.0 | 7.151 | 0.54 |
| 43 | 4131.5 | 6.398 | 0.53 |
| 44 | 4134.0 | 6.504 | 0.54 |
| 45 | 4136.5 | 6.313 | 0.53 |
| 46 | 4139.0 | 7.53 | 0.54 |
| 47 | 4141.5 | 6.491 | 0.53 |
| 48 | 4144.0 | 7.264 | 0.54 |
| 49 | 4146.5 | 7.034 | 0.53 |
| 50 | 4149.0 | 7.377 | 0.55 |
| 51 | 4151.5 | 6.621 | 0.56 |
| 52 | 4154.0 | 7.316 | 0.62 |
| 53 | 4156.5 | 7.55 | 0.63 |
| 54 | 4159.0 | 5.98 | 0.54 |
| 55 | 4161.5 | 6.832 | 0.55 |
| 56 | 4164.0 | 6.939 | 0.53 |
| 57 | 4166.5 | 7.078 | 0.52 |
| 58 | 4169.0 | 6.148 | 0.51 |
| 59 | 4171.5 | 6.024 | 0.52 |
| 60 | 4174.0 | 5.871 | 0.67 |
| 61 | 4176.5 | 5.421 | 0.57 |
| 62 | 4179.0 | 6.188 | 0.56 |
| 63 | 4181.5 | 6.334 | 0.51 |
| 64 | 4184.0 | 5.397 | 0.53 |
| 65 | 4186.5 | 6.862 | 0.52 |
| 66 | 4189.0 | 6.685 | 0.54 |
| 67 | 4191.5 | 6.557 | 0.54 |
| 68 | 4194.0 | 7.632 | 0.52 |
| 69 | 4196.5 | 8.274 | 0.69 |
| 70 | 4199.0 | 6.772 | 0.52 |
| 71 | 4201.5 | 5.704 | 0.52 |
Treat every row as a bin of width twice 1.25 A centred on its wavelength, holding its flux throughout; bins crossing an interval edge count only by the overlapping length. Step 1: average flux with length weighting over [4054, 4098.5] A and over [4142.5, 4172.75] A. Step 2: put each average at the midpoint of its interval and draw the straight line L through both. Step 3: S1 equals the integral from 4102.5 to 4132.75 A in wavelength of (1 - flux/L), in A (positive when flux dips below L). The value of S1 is 2.4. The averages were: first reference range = 6.34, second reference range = 6.84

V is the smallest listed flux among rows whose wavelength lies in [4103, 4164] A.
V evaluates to 3.954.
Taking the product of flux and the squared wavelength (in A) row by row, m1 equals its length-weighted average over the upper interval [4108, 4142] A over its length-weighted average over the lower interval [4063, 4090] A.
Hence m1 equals 1.04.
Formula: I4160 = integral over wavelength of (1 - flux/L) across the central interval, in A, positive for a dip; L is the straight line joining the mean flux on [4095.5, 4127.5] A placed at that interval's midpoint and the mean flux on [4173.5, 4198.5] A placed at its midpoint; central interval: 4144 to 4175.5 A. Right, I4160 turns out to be -2.1 A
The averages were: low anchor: 5.94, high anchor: 6.55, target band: 6.74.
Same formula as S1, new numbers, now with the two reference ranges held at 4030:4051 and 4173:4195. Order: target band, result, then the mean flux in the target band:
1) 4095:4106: 1.2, 5.7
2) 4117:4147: -2.1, 6.83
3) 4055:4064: -0.4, 6.79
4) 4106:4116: 1.8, 5.24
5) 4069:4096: 0.8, 6.25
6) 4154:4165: -0.9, 6.88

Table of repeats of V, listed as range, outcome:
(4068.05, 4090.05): 4.965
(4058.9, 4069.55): 5.82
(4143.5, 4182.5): 5.421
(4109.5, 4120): 5.591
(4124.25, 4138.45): 6.313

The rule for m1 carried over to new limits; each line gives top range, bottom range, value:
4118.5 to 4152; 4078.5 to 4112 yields 1.23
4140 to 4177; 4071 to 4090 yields 1.09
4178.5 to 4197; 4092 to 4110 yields 1.29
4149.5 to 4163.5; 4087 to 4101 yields 1.21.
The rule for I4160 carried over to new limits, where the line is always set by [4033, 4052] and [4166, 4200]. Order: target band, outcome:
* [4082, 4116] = 5.0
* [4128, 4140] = -0.4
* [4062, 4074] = 0.1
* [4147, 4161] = -0.9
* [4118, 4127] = -0.4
